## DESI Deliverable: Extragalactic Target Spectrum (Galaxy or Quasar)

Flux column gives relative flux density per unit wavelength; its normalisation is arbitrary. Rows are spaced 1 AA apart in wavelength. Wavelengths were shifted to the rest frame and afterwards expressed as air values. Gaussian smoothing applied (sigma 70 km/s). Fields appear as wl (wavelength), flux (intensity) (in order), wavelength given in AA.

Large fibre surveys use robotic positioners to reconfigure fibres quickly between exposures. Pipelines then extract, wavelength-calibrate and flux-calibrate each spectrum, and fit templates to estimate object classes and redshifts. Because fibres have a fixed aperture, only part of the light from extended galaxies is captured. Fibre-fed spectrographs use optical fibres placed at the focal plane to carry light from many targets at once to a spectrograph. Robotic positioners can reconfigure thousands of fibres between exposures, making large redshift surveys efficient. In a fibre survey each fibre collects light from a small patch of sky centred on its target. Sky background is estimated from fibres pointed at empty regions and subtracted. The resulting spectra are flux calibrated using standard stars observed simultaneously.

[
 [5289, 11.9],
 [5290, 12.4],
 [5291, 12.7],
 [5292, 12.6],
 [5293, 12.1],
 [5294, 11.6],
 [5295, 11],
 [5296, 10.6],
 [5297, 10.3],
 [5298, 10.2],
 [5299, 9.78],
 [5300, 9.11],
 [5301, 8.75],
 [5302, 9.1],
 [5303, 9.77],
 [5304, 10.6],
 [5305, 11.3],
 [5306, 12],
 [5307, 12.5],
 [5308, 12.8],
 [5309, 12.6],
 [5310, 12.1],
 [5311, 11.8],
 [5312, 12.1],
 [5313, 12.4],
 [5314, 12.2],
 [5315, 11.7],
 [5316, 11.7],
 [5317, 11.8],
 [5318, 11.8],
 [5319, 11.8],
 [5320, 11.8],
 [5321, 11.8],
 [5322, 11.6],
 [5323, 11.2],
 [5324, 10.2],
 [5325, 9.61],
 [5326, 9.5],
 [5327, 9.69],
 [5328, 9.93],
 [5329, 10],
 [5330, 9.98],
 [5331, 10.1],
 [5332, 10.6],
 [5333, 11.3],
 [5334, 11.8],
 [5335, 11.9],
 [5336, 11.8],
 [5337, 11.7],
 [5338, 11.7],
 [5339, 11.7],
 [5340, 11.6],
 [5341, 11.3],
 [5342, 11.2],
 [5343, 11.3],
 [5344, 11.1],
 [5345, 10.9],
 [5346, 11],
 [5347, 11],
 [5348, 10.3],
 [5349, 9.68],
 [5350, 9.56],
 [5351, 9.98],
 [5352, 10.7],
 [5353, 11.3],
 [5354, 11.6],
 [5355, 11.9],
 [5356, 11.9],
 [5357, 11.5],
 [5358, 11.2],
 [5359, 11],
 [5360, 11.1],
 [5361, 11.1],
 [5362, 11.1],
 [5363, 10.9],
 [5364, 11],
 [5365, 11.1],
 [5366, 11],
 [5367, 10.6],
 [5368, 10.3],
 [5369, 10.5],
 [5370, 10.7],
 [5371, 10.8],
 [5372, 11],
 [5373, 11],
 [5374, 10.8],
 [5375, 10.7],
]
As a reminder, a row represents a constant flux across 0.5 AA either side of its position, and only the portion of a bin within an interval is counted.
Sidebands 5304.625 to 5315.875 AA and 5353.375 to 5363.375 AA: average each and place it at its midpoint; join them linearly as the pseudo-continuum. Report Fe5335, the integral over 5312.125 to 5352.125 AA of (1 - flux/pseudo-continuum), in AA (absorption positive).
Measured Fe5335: 2.5 AA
